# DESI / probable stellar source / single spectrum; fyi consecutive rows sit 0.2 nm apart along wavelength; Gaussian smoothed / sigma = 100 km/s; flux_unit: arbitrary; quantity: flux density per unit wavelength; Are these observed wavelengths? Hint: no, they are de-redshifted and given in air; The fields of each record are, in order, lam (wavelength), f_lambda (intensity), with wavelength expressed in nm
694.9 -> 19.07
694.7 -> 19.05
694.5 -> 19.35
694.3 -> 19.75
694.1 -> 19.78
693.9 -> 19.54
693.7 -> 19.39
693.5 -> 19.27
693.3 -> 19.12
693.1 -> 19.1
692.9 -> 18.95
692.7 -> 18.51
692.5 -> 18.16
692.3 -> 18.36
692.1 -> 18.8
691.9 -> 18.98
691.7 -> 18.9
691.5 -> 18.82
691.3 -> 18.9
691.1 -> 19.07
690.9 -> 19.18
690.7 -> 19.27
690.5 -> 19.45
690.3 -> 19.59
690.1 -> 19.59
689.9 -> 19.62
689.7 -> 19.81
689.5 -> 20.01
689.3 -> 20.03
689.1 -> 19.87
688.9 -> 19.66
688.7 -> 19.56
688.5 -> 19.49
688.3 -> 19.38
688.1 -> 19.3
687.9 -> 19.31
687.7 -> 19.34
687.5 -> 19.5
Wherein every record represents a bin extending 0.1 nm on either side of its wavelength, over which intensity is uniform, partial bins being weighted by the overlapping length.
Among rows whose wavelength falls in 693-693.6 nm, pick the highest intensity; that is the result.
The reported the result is 19.27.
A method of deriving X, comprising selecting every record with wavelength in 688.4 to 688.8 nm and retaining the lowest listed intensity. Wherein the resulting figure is 19.49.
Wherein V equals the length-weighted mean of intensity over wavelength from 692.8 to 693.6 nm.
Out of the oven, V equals 19.1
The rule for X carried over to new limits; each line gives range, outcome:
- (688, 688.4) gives 19.3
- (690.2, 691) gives 19.18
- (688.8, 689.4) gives 19.66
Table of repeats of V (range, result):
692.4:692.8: 18.3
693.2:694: 19.3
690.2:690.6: 19.5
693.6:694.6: 19.6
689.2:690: 19.9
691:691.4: 19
